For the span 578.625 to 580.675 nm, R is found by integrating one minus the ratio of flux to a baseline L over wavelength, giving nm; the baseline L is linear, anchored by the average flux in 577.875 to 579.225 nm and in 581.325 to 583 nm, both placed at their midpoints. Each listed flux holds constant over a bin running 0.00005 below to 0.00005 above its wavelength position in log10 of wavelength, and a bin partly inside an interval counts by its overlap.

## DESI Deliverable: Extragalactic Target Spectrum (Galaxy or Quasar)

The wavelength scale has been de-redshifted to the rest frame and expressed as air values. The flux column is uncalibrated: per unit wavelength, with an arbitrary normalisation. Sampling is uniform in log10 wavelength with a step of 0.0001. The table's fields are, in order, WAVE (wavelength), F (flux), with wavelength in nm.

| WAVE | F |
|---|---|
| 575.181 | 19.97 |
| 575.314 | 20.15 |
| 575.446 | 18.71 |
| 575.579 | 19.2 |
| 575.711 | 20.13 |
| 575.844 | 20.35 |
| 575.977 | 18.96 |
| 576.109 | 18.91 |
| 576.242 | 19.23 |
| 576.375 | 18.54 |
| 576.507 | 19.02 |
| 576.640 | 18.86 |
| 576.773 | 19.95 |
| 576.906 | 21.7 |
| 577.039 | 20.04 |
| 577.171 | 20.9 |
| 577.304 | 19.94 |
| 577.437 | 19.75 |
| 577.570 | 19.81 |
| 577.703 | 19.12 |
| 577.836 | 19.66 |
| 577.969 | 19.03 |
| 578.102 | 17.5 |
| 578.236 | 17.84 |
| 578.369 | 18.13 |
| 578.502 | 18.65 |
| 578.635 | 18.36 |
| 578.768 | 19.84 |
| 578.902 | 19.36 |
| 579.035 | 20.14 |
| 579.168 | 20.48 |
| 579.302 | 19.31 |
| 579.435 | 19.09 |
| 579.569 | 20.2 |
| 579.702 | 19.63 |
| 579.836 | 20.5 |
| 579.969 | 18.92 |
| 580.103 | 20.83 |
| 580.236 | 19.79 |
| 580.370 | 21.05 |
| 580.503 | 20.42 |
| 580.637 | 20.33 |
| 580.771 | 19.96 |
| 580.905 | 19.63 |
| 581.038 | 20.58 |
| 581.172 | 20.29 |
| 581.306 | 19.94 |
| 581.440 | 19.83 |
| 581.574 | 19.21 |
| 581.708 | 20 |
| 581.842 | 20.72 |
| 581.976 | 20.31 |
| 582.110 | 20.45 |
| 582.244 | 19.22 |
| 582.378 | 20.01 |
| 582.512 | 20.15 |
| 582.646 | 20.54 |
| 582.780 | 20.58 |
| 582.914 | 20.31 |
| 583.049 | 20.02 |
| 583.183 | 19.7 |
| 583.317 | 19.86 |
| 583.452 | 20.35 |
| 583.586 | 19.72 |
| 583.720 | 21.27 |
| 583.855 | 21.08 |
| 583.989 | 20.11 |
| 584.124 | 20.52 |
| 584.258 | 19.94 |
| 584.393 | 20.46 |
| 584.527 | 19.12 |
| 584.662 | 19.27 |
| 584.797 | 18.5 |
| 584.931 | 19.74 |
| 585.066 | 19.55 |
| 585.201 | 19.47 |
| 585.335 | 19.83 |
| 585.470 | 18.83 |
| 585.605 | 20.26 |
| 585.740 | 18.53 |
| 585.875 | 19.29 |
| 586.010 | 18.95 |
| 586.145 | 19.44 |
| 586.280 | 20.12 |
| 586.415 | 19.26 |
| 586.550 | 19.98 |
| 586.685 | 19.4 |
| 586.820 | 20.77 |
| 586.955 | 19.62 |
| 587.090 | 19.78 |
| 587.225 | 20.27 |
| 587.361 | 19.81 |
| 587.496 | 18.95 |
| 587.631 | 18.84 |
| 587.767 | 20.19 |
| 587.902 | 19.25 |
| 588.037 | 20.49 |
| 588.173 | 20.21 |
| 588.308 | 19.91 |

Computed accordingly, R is -0.07 nm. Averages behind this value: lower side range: 18.9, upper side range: 20.1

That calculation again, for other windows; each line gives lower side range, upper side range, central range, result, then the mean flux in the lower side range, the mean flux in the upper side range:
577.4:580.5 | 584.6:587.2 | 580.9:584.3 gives -0.120 nm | 19.5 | 19.5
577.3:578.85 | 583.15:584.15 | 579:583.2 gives -0.082 nm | 18.9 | 20.3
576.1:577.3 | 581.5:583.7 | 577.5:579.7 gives 0.076 nm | 19.7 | 20.1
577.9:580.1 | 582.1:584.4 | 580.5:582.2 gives -0.028 nm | 19.2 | 20.2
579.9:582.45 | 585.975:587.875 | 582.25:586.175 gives 0.007 nm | 20.1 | 19.7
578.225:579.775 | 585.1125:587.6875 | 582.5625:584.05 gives -0.067 nm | 19.3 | 19.6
